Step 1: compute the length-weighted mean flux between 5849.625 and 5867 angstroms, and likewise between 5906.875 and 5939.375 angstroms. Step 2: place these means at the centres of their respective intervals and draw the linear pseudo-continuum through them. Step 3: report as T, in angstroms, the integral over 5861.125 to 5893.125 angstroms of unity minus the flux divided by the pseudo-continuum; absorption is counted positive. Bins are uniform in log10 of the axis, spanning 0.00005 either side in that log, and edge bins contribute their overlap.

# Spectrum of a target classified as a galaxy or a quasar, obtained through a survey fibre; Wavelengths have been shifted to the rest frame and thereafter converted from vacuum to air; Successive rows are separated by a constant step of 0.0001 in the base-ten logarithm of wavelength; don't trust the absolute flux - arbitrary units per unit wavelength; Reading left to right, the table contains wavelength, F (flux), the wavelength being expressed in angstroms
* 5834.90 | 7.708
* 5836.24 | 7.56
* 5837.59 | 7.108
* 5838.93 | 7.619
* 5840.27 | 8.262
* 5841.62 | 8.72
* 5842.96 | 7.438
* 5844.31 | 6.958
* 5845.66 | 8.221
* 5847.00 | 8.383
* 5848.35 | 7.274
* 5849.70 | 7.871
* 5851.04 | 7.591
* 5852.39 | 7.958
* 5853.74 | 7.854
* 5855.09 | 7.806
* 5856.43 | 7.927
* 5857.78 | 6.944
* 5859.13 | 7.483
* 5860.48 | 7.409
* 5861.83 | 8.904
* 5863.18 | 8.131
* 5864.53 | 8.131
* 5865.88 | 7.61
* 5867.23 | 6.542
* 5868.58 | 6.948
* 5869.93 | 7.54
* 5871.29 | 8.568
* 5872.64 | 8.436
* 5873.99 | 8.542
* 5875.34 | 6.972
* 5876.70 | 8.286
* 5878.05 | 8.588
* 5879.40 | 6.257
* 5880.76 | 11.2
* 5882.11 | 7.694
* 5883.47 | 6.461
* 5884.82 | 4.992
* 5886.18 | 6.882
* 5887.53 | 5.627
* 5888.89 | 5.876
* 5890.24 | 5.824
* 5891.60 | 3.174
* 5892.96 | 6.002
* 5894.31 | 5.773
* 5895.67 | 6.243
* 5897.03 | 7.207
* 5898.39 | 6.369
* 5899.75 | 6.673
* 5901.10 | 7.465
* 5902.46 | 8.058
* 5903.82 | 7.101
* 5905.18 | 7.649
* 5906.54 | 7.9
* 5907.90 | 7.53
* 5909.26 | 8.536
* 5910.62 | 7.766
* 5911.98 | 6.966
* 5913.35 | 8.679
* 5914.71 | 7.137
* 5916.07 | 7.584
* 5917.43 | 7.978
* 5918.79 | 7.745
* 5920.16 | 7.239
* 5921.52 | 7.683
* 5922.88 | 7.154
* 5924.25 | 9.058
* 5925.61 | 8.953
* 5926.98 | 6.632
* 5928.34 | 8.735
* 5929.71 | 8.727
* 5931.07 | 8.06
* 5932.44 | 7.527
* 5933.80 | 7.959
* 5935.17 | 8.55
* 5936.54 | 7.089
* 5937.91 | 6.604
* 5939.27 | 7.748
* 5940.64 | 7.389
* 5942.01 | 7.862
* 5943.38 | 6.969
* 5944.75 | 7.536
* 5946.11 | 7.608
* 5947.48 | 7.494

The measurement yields 2.3 angstroms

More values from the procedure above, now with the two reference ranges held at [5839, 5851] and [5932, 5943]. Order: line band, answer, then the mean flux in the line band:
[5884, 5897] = 3.4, 5.69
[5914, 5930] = -0.5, 7.87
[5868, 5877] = -0.1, 7.89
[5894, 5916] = 0.9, 7.35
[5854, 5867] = 0.1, 7.78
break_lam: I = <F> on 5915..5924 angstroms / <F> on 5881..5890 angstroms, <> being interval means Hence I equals 1.18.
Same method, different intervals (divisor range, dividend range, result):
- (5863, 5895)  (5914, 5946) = 1.09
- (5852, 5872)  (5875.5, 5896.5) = 0.86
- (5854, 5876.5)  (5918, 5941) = 1.01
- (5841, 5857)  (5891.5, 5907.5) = 0.87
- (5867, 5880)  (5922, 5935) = 1.05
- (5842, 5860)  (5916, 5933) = 1.03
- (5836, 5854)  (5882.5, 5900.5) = 0.77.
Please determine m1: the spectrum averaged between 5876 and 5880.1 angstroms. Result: 7.71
